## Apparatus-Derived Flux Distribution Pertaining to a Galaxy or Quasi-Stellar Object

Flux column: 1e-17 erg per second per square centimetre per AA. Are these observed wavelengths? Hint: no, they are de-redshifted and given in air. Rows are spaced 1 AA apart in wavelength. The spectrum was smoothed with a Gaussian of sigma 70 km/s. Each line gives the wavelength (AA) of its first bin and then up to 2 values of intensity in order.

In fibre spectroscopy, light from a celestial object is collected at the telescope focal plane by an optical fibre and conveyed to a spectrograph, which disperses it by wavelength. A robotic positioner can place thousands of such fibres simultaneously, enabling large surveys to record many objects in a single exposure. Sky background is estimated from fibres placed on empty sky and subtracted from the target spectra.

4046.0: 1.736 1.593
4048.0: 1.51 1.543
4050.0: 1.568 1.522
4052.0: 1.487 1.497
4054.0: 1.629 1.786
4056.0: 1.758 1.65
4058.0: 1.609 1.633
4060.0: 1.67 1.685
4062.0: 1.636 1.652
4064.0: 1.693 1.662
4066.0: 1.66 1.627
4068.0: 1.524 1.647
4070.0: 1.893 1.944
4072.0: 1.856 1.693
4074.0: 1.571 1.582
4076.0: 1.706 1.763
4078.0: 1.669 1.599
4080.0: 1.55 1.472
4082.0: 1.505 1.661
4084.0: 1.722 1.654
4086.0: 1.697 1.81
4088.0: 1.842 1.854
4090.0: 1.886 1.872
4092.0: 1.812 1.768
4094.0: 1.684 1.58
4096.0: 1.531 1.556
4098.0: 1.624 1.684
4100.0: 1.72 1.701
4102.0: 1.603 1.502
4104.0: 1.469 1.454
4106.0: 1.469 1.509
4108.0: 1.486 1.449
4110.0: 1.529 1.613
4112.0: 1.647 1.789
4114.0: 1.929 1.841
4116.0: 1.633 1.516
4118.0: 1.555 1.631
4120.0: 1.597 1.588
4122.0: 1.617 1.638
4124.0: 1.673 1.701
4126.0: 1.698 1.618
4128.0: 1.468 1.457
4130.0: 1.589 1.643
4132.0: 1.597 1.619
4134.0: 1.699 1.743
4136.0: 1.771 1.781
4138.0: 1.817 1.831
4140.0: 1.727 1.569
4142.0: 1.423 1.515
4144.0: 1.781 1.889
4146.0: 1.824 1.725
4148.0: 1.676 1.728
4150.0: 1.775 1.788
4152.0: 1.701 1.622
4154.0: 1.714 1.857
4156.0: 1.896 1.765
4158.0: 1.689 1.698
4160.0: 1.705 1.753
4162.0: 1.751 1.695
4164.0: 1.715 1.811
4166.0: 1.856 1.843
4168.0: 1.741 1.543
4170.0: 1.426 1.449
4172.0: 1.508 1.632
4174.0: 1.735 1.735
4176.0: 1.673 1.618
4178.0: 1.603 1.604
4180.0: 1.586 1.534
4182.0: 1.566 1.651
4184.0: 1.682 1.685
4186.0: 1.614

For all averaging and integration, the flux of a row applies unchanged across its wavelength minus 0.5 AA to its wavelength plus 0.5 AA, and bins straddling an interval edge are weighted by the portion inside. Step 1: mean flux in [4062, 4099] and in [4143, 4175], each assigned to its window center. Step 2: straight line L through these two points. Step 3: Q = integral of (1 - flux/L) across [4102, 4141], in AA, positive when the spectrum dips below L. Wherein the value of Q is 1.7 AA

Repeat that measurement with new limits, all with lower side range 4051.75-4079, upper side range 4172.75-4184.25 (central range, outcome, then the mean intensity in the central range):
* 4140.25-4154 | -0.4 AA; 1.69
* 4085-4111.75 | 0.3 AA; 1.64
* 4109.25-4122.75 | 0.1 AA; 1.65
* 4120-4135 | 0.3 AA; 1.62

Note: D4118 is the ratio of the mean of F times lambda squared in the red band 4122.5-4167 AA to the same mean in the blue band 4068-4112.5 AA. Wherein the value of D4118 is 1.1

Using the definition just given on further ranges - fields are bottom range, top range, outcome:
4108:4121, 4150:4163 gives 1.09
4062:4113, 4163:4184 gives 1.04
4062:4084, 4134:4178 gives 1.07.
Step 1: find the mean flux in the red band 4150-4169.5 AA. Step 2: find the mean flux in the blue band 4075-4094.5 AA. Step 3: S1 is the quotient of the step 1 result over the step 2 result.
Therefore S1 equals 1.0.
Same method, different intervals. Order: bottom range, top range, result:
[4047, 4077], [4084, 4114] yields 1.00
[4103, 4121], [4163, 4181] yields 1.04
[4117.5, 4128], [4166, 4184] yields 1.00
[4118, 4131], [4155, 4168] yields 1.10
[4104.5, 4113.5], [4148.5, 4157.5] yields 1.14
